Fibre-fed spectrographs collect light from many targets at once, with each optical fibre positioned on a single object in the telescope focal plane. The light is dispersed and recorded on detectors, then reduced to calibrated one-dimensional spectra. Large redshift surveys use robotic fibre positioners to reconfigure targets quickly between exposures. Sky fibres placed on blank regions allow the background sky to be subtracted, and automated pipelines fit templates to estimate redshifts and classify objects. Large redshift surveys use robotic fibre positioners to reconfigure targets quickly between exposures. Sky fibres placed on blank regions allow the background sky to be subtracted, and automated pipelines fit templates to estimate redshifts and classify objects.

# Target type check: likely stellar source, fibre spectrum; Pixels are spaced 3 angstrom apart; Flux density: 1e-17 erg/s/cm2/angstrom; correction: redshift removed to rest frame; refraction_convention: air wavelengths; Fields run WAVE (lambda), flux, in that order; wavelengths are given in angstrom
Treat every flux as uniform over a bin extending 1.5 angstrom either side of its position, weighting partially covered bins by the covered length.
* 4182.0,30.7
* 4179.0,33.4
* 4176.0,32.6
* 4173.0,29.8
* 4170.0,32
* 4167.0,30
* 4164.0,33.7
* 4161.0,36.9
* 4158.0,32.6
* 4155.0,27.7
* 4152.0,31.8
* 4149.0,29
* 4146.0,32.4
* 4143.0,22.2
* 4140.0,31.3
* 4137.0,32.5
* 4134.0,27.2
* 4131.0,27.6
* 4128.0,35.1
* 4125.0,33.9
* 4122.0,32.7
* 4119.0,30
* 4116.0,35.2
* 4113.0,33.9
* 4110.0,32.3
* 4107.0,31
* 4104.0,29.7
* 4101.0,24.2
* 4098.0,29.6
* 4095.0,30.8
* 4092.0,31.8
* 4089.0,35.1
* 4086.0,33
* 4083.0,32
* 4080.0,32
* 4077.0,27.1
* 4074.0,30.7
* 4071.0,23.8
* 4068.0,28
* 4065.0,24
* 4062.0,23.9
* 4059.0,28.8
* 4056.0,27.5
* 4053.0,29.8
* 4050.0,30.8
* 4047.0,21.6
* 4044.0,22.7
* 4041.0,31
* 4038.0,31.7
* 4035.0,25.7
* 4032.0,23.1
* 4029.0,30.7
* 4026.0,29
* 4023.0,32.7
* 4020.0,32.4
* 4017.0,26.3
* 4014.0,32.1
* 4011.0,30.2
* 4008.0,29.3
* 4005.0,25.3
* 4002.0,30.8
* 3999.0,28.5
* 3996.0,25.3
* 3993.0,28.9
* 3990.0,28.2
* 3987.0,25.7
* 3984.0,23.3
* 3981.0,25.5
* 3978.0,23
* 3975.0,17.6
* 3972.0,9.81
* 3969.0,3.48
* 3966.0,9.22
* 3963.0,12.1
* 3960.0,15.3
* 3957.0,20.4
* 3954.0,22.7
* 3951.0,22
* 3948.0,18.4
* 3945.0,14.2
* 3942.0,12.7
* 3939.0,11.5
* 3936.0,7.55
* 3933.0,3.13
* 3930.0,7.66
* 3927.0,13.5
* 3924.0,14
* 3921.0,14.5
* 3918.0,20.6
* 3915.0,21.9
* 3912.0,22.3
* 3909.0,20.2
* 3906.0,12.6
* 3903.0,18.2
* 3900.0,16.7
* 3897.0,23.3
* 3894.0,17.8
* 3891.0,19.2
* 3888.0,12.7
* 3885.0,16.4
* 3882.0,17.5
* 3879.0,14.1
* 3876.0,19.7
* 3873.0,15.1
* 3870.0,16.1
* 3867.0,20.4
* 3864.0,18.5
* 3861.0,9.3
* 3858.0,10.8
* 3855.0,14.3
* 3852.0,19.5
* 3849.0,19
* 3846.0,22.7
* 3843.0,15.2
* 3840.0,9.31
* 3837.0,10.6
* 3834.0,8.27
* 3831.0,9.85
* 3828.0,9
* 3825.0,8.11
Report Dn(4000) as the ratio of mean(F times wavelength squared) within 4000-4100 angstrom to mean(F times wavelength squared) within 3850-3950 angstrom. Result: 1.99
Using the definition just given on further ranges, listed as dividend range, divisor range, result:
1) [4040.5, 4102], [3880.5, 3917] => 1.70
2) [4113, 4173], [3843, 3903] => 2.11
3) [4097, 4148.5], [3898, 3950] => 2.28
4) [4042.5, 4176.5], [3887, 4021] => 1.67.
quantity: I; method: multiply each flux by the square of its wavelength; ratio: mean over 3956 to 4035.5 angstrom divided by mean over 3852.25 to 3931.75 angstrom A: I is 1.53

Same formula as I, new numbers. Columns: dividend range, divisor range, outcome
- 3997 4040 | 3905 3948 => 2.15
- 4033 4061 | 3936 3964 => 1.79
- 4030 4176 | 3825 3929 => 2.11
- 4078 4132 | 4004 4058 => 1.15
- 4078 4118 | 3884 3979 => 2.22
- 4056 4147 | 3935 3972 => 2.30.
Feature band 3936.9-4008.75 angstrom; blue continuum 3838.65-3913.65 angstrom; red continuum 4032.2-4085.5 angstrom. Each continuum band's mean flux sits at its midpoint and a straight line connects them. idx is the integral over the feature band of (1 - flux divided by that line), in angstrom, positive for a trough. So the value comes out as 9.2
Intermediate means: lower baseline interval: 16.9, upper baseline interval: 27.7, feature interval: 19.9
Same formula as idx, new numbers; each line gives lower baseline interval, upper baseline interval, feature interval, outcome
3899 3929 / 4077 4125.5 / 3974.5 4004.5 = -3.7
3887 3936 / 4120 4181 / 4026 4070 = -4.5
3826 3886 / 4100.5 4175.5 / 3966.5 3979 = 5.1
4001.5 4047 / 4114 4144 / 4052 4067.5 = 1.4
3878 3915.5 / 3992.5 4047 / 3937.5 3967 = 8.7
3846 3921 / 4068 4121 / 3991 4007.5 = -2.1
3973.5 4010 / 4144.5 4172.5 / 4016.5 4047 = -1.0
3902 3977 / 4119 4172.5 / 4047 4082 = -4.4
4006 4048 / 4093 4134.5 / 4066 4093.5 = -0.2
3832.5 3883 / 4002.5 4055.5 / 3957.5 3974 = 8.9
